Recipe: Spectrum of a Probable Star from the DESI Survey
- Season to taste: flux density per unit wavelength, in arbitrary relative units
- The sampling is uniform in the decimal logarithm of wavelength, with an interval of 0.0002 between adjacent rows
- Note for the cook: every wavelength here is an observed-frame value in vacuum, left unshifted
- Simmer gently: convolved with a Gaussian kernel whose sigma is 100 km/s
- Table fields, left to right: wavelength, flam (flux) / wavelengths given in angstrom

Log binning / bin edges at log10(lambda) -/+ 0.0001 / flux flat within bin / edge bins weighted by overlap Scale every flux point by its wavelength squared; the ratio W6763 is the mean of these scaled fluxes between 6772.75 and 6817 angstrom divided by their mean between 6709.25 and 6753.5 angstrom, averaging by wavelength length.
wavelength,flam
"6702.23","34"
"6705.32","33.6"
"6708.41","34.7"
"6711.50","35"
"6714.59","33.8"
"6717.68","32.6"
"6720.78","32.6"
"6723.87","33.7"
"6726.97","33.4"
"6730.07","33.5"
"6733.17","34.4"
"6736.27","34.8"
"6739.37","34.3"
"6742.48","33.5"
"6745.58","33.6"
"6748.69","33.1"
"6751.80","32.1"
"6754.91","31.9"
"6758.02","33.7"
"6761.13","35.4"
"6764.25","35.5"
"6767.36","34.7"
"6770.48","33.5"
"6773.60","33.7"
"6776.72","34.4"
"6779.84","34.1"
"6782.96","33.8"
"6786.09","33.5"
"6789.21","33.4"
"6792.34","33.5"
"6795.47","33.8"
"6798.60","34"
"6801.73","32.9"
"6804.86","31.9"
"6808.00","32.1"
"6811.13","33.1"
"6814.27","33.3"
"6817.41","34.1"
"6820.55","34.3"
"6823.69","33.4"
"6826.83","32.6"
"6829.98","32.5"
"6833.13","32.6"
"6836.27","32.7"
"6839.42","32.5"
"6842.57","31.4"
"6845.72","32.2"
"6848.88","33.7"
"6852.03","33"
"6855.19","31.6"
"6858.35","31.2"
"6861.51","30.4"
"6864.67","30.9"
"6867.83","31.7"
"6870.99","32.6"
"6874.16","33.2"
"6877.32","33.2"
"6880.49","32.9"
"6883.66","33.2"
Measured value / 1.01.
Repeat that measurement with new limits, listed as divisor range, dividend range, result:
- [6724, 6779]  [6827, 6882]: 0.98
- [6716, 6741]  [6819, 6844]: 1.00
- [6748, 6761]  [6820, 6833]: 1.02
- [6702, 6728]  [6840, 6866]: 0.98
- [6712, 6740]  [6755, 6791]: 1.02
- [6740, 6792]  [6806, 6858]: 0.99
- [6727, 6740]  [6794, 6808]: 0.99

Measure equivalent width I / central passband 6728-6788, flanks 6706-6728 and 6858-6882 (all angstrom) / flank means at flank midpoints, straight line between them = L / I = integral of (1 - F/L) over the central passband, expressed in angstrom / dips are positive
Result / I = -1.10 angstrom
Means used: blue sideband 33.7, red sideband 32.1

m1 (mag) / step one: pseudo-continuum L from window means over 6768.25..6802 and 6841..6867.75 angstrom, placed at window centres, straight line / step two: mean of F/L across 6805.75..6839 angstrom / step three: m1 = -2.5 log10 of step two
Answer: -0.01 mag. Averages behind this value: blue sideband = 33.7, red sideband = 31.8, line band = 33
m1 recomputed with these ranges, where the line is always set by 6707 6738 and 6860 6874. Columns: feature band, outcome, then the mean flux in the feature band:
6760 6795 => -0.036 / 34.1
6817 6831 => -0.036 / 33.4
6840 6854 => -0.021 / 32.5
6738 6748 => -0.006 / 33.7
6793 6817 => -0.017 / 33.1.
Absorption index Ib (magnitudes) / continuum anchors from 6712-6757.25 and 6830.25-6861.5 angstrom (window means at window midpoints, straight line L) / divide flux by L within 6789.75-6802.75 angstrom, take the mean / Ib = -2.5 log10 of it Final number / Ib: -0.03 mag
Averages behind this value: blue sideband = 33.4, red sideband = 32.2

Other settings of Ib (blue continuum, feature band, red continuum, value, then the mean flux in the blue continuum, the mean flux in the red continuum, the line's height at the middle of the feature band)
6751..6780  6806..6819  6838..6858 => -0.003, 33.9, 32.3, 33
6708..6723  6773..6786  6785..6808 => -0.021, 33.7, 33.2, 33.3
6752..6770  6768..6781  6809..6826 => -0.001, 34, 33.6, 33.9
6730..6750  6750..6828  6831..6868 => -0.016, 33.9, 32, 33.1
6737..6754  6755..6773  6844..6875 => -0.038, 33.3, 32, 33.1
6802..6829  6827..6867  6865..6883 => 0.026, 33.1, 32.6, 32.8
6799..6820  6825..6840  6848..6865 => -0.006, 33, 31.8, 32.4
